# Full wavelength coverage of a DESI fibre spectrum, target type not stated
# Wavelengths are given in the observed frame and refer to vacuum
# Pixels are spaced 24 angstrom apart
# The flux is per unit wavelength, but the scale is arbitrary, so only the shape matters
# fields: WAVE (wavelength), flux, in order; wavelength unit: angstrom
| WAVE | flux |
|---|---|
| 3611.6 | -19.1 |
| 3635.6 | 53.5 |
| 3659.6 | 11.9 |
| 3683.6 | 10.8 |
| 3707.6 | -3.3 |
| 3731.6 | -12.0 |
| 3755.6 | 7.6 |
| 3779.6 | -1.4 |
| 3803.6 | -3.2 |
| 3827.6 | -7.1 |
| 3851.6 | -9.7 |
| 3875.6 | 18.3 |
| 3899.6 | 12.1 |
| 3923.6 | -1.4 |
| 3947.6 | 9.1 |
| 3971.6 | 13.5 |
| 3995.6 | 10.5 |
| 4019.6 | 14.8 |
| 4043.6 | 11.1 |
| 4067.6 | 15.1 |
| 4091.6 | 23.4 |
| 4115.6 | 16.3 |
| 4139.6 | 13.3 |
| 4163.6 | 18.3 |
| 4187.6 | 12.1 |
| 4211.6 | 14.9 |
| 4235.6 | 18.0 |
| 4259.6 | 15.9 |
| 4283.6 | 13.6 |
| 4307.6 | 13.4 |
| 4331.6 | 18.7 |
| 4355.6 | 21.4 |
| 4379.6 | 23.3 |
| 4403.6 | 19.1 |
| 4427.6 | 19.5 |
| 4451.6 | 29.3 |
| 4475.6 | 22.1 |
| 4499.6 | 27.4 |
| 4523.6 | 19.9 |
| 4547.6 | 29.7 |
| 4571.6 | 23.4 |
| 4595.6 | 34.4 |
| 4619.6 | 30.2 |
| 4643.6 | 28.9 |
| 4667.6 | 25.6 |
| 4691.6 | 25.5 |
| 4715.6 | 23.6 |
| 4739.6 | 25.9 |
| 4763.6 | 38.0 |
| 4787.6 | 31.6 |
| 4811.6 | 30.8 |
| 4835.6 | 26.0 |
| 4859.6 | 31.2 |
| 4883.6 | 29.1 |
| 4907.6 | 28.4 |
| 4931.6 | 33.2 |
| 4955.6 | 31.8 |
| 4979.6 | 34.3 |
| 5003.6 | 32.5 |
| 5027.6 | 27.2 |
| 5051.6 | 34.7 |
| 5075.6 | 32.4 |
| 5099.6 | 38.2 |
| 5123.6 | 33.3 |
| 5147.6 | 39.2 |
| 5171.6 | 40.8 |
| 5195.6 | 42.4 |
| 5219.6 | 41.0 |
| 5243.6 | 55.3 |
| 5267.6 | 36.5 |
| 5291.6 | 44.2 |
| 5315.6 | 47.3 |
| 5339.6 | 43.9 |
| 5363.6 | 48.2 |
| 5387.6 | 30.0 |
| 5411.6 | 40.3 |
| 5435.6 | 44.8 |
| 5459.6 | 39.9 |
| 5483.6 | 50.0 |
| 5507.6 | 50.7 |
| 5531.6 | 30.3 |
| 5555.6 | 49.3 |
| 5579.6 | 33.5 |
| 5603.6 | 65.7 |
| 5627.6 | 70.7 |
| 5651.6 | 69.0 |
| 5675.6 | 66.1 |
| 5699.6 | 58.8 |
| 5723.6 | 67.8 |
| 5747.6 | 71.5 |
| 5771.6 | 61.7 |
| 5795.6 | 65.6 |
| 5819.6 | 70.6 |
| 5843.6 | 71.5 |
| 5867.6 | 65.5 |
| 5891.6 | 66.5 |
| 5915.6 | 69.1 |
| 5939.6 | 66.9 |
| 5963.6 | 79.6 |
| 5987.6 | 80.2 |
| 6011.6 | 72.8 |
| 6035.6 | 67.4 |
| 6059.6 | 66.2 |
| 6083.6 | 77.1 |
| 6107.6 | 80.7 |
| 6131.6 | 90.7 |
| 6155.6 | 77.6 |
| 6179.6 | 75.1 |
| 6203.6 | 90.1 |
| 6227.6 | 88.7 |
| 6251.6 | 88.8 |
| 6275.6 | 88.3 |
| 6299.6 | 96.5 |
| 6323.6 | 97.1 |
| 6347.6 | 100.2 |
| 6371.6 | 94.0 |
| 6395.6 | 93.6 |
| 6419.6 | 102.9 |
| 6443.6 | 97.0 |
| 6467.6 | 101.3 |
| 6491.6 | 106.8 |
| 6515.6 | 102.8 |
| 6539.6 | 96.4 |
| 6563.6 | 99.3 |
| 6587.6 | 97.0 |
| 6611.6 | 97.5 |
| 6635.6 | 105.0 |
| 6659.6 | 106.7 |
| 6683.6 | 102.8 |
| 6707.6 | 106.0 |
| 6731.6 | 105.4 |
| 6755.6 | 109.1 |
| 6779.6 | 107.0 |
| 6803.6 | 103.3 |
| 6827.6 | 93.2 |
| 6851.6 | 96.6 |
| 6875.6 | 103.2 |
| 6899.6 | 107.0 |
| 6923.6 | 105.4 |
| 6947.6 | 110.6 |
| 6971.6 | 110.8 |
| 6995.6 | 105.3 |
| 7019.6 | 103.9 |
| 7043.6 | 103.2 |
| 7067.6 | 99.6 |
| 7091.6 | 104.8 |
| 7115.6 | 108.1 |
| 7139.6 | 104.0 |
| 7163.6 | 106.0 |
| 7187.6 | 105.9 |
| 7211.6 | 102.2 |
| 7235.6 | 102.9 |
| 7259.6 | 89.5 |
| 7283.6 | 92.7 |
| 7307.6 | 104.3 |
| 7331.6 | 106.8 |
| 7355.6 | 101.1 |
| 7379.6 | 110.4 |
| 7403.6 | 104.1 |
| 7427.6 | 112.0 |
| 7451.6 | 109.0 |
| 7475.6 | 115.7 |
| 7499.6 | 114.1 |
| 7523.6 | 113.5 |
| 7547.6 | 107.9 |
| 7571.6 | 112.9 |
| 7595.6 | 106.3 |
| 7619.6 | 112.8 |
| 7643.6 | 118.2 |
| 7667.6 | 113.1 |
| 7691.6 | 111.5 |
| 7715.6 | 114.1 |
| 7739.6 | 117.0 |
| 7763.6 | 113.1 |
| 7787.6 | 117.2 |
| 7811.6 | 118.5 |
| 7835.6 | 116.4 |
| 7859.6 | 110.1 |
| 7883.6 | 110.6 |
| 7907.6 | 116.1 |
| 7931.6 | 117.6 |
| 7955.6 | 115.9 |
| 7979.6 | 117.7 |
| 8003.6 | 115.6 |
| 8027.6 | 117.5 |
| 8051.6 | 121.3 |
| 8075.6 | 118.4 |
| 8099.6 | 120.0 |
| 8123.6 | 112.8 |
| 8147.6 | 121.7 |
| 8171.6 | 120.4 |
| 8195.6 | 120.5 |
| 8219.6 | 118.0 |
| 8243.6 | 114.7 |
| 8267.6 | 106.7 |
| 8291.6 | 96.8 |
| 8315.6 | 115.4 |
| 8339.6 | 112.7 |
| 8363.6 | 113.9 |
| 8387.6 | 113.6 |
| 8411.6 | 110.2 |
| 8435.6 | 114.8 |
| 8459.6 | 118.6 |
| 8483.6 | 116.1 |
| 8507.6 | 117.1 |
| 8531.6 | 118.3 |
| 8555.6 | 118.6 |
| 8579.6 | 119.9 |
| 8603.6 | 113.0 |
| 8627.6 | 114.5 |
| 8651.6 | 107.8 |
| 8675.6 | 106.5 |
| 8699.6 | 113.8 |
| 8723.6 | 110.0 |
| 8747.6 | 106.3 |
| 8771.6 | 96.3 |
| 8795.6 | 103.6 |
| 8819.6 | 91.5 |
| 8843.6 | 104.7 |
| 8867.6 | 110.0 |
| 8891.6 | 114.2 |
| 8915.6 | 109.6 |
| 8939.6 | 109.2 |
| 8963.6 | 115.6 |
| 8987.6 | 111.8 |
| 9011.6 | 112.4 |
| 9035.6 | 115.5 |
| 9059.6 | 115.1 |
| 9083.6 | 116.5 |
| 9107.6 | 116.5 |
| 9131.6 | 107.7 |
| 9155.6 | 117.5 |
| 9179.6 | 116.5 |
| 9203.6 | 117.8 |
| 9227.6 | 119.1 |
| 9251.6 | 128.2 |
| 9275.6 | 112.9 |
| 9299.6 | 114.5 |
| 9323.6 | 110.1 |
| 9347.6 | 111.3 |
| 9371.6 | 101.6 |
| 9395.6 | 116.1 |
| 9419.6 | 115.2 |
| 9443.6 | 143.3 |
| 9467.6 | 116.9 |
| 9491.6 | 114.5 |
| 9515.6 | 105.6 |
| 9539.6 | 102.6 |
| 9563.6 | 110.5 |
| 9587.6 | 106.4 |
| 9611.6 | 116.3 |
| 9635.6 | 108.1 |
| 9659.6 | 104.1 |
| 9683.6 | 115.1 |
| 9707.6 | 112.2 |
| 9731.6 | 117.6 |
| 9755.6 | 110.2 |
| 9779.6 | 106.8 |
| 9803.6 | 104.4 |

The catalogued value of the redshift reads 0.405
